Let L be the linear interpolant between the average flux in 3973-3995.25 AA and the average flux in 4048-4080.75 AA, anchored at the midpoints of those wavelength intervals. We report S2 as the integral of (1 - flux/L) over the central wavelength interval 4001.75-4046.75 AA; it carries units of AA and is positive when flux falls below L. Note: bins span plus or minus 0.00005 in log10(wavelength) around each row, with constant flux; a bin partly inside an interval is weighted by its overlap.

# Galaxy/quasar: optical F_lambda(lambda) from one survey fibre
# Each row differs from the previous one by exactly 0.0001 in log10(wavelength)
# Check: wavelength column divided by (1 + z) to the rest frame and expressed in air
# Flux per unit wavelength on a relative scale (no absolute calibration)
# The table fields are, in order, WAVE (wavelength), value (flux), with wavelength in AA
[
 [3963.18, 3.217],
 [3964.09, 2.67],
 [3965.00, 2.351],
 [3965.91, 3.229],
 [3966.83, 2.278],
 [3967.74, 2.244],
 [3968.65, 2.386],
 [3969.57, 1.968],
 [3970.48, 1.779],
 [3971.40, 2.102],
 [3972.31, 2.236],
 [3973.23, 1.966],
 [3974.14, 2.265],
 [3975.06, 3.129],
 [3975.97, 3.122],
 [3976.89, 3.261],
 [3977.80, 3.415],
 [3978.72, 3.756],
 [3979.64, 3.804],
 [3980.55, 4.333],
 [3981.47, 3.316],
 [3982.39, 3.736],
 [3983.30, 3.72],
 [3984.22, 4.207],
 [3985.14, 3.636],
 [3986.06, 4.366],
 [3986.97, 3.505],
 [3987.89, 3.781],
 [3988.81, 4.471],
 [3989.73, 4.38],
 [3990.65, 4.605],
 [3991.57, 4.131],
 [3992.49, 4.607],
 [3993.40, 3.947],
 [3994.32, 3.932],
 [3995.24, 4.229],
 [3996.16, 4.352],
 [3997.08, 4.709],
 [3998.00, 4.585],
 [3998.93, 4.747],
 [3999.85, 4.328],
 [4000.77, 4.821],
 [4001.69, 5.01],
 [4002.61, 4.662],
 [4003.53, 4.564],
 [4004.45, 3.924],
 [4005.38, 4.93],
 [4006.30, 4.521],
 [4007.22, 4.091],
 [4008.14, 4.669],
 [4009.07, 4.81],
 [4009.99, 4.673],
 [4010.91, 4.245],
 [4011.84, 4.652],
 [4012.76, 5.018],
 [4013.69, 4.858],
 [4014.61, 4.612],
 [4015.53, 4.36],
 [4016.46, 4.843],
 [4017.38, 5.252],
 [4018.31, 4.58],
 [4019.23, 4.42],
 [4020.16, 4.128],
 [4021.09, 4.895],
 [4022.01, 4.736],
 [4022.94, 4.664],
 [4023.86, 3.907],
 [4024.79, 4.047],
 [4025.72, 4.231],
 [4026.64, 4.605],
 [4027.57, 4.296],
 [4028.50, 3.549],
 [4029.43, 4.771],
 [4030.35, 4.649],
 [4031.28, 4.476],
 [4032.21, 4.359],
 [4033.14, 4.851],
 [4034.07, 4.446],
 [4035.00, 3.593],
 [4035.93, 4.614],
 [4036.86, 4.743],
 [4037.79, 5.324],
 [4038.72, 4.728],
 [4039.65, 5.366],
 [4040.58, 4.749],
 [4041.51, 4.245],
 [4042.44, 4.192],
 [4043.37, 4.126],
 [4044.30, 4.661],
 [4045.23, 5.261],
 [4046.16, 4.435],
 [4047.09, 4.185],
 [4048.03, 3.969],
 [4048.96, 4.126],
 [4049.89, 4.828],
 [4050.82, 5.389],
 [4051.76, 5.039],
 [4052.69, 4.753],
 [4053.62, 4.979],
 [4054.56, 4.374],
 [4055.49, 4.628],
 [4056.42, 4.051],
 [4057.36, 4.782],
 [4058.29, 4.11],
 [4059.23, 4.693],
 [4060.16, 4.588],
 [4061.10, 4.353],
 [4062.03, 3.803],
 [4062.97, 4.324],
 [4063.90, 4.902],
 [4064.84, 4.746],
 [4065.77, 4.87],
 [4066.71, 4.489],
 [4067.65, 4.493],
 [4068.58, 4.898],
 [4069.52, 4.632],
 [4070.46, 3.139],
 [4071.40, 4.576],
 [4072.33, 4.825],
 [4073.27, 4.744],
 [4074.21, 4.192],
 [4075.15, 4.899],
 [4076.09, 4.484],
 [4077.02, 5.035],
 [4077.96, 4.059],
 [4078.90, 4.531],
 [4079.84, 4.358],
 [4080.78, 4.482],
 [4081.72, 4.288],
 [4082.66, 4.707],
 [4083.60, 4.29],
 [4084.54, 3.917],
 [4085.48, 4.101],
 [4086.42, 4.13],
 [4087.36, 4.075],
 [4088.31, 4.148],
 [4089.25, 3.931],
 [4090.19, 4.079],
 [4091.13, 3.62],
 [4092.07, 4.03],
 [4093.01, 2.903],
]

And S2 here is -4.4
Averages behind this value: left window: 3.76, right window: 4.54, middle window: 4.55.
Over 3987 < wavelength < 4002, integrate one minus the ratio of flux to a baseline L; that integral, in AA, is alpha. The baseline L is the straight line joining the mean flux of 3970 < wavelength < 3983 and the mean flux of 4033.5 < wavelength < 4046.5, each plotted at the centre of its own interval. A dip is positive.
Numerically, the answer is -3.9 AA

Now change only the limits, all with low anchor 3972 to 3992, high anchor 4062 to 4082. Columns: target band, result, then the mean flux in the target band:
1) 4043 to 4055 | -1.0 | 4.63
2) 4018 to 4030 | -1.0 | 4.37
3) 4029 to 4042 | -1.6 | 4.64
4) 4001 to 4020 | -3.6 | 4.63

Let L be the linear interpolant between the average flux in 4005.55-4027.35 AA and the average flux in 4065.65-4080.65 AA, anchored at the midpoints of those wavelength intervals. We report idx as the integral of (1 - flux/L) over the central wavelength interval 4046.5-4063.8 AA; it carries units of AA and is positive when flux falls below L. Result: 0.1 AA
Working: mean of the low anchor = 4.56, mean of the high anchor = 4.5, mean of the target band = 4.51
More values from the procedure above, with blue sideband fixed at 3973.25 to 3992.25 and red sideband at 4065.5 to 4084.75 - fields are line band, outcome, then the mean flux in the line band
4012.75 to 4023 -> -1.7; 4.68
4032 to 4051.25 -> -1.8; 4.58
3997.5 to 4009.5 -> -2.2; 4.59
